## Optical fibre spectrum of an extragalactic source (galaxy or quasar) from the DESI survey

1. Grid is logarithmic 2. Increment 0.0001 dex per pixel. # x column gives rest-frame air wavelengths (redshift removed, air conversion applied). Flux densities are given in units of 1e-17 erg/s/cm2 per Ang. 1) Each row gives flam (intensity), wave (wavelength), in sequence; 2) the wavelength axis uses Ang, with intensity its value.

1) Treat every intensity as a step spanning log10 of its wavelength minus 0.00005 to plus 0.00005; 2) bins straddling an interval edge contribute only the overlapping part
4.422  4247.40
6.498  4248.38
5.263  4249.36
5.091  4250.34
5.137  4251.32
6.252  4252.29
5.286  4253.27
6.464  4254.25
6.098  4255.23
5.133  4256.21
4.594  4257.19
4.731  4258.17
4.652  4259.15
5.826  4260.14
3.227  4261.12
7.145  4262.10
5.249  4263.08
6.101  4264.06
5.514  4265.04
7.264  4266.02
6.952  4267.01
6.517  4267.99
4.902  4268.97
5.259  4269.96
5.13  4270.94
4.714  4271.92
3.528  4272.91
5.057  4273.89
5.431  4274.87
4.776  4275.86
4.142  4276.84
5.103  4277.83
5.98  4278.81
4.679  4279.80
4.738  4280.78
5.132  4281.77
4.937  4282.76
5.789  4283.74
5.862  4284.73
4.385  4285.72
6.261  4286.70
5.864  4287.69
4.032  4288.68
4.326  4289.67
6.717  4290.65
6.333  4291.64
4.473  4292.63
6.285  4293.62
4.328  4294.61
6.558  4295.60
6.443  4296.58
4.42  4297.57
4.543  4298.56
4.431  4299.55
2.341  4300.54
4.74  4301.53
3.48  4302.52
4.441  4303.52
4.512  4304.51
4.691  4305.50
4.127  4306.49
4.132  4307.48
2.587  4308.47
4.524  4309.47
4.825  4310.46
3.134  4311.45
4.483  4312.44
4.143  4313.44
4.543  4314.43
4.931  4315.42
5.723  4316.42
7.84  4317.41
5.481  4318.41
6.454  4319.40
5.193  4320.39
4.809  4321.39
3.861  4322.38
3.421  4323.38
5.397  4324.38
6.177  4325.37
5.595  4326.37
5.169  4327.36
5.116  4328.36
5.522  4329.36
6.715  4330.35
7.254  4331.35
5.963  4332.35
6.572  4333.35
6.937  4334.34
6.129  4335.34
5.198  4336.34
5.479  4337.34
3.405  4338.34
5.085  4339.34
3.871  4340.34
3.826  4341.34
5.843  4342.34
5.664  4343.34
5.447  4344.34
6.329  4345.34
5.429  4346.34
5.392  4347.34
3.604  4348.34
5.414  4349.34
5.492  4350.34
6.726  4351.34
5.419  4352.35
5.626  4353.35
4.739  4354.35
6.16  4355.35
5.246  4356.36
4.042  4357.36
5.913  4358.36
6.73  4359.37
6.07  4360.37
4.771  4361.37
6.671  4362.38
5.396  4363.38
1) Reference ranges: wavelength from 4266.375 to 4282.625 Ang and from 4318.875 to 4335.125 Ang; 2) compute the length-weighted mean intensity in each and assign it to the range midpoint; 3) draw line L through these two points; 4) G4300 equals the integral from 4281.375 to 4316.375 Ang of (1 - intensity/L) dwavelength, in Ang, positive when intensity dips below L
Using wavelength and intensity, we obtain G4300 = 3.8 Ang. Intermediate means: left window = 5.14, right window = 5.65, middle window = 4.77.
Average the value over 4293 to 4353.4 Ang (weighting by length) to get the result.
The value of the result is 5.1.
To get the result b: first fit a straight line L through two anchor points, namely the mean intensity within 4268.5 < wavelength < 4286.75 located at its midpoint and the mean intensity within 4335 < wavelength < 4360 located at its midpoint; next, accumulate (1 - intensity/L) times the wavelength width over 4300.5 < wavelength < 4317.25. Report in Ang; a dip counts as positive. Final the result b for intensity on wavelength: 2.66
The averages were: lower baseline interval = 5.01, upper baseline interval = 5.29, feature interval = 4.32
